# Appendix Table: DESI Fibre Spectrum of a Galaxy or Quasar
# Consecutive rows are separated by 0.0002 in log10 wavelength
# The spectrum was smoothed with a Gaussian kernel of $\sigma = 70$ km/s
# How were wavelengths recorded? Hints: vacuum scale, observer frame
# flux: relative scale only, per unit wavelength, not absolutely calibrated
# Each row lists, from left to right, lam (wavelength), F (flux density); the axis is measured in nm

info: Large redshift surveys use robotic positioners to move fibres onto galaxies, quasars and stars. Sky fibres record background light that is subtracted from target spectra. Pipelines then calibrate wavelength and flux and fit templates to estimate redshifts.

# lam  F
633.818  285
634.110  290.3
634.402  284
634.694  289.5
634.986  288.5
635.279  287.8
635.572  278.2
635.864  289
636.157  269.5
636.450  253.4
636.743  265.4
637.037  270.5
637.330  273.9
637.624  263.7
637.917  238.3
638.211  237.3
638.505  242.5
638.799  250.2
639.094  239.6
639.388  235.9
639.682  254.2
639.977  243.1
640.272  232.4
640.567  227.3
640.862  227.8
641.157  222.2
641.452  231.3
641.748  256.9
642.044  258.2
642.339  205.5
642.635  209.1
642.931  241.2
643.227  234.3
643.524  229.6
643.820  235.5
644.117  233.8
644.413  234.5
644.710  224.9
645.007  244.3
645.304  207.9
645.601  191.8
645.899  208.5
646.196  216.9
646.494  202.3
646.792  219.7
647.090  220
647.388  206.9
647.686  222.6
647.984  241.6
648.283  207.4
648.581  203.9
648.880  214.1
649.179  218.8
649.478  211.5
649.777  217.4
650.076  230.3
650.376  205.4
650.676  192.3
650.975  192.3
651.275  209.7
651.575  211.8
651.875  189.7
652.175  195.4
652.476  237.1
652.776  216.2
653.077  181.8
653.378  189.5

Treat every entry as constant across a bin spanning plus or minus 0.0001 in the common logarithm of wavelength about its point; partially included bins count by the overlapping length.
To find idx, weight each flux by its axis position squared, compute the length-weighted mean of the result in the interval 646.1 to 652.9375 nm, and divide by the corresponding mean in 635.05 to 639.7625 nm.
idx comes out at 0.85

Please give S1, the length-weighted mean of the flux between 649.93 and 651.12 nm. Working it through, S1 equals 205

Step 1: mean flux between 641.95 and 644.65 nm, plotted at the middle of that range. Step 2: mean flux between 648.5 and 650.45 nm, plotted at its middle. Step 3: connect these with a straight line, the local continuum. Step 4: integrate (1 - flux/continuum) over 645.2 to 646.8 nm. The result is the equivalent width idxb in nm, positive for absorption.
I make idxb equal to 0.12 nm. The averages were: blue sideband 231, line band 207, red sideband 215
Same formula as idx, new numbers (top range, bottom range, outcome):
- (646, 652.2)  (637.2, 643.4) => 0.91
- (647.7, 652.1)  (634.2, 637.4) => 0.79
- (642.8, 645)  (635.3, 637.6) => 0.88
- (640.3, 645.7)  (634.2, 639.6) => 0.88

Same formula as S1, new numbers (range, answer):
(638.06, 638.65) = 240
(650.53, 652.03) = 199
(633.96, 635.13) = 288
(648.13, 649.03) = 209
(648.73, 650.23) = 218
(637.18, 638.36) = 253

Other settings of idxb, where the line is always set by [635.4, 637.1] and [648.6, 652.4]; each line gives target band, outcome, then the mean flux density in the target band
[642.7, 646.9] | 0.19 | 223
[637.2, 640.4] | 0.17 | 246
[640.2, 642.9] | 0.19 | 231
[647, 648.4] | 0.00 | 220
